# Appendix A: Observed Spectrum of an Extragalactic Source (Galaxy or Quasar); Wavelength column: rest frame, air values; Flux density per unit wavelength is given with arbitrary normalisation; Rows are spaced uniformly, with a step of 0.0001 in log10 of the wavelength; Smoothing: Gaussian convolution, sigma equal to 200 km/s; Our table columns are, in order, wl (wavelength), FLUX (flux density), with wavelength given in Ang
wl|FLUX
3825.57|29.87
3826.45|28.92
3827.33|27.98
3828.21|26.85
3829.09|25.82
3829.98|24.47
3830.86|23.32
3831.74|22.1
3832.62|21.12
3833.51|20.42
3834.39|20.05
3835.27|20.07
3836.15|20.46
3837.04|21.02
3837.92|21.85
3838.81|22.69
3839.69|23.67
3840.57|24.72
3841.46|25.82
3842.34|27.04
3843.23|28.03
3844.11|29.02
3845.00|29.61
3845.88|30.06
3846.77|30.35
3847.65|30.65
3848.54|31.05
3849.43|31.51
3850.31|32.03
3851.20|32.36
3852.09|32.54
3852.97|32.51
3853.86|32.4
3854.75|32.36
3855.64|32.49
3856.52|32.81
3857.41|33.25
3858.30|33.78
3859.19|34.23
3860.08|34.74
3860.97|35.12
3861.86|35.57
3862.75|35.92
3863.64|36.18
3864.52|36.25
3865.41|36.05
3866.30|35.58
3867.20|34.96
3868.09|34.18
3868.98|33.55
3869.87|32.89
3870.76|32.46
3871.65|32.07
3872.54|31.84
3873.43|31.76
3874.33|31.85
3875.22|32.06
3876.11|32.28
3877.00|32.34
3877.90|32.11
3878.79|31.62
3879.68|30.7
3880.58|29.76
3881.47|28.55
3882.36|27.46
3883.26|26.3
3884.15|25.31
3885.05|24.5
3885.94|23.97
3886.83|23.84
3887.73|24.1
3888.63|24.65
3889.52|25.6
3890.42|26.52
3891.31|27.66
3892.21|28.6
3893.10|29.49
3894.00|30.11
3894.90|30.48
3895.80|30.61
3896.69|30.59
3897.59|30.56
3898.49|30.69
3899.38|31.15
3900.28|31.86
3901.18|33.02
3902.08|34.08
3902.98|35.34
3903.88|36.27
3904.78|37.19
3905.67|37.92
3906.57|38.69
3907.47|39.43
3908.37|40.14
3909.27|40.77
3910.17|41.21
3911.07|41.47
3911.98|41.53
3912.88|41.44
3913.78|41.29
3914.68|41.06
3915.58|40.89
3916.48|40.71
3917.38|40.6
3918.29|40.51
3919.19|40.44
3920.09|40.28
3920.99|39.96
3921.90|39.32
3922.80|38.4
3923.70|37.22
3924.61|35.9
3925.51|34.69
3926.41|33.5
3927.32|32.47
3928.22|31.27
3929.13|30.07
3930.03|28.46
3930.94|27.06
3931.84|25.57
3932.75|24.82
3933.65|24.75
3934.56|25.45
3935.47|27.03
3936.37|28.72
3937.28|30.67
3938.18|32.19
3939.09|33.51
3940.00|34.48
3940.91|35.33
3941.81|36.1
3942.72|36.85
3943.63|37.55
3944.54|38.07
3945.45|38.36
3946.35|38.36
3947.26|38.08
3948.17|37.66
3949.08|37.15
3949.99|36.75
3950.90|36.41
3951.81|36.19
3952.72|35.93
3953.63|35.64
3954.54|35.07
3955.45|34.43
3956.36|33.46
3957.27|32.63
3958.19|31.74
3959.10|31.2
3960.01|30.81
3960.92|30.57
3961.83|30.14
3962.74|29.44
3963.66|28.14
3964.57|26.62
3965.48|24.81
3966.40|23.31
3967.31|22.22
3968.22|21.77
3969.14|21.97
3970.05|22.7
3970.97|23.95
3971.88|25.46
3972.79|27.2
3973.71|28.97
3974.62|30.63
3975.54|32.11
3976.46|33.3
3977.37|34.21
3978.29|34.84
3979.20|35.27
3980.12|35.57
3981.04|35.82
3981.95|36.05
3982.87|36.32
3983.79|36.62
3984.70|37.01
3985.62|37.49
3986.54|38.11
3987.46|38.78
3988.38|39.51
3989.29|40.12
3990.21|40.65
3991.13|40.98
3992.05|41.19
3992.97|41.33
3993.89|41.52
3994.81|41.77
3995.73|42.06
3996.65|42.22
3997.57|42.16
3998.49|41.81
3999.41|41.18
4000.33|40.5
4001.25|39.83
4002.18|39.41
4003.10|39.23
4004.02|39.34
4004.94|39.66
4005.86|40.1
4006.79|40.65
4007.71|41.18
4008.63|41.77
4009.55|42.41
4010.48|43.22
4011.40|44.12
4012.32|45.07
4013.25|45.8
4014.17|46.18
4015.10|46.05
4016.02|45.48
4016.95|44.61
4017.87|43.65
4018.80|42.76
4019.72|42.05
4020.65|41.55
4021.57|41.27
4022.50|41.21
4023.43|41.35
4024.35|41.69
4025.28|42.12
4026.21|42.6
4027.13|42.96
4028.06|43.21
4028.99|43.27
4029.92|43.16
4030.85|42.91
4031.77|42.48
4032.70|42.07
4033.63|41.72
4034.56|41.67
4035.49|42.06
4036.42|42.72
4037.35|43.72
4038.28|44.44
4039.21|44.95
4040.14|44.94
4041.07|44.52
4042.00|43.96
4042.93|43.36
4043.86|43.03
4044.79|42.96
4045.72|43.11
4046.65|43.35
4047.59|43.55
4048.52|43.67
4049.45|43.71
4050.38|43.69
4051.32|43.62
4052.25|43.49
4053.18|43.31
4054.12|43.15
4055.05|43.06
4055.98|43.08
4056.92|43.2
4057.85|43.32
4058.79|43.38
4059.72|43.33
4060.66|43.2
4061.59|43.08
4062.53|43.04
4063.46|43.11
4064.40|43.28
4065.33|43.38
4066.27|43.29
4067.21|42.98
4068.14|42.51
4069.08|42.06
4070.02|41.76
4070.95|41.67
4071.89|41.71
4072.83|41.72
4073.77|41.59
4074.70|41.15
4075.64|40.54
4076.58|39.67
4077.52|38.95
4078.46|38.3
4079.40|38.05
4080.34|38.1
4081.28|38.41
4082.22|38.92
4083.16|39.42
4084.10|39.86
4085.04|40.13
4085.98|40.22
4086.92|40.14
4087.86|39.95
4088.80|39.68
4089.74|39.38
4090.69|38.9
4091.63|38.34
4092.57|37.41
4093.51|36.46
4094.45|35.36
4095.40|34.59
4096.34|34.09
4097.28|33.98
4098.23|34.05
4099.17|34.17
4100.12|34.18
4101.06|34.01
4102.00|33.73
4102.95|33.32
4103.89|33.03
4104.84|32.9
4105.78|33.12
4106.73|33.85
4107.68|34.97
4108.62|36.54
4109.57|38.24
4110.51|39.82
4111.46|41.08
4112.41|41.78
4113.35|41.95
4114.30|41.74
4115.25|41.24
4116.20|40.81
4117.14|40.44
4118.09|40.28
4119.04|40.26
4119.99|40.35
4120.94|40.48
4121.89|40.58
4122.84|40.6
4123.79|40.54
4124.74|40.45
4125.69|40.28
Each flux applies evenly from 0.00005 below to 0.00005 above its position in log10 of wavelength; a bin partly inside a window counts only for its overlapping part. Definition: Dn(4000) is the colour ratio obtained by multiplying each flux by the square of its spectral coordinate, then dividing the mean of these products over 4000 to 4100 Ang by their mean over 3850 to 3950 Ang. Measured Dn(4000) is 1.34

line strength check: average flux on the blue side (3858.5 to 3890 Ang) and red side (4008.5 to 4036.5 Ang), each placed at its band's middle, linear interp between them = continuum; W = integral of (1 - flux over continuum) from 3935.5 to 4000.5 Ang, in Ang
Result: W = 7.4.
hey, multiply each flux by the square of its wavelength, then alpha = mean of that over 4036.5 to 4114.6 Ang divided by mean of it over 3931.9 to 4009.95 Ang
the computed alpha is 1.22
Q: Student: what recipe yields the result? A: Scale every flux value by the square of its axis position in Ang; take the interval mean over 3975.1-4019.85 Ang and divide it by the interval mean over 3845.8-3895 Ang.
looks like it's 1.4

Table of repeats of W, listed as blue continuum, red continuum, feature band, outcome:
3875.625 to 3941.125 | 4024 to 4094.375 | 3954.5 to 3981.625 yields 5.1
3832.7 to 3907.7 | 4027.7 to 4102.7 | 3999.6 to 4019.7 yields -2.3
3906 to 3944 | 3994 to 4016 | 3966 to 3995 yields 4.7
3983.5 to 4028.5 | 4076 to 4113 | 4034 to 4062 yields -2.8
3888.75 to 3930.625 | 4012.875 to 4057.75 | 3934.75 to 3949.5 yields 1.0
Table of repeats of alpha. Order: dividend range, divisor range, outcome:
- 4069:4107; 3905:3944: 1.15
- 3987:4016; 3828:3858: 1.66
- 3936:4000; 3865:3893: 1.20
